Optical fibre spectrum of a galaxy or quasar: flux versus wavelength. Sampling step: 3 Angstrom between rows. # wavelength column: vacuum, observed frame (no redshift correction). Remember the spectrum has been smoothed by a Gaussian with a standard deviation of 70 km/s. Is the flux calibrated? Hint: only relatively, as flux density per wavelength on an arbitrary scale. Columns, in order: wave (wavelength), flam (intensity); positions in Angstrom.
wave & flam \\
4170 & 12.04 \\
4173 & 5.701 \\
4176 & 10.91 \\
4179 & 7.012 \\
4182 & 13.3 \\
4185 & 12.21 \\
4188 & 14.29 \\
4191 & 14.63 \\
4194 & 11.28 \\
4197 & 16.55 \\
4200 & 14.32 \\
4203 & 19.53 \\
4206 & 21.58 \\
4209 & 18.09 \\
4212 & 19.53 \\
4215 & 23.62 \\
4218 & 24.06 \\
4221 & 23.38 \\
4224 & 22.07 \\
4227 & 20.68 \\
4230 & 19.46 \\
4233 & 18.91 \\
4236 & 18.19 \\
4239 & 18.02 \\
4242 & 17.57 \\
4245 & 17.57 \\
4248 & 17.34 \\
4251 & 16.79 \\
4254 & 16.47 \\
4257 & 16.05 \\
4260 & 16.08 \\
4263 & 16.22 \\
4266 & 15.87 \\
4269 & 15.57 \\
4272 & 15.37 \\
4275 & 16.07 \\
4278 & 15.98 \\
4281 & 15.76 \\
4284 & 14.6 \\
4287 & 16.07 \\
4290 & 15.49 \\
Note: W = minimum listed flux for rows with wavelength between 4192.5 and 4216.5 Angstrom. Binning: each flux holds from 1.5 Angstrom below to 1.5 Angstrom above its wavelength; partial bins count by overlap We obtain 11.28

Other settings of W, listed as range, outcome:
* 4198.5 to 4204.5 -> 14.32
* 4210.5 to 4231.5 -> 19.46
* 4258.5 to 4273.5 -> 15.37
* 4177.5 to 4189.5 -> 7.012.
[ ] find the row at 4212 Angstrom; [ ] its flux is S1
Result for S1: 19.53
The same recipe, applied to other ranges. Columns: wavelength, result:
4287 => 16.07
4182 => 13.3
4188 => 14.29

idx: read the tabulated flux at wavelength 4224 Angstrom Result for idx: 22.07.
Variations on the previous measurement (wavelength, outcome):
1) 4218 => 24.06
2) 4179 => 7.012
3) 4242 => 17.57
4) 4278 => 15.98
